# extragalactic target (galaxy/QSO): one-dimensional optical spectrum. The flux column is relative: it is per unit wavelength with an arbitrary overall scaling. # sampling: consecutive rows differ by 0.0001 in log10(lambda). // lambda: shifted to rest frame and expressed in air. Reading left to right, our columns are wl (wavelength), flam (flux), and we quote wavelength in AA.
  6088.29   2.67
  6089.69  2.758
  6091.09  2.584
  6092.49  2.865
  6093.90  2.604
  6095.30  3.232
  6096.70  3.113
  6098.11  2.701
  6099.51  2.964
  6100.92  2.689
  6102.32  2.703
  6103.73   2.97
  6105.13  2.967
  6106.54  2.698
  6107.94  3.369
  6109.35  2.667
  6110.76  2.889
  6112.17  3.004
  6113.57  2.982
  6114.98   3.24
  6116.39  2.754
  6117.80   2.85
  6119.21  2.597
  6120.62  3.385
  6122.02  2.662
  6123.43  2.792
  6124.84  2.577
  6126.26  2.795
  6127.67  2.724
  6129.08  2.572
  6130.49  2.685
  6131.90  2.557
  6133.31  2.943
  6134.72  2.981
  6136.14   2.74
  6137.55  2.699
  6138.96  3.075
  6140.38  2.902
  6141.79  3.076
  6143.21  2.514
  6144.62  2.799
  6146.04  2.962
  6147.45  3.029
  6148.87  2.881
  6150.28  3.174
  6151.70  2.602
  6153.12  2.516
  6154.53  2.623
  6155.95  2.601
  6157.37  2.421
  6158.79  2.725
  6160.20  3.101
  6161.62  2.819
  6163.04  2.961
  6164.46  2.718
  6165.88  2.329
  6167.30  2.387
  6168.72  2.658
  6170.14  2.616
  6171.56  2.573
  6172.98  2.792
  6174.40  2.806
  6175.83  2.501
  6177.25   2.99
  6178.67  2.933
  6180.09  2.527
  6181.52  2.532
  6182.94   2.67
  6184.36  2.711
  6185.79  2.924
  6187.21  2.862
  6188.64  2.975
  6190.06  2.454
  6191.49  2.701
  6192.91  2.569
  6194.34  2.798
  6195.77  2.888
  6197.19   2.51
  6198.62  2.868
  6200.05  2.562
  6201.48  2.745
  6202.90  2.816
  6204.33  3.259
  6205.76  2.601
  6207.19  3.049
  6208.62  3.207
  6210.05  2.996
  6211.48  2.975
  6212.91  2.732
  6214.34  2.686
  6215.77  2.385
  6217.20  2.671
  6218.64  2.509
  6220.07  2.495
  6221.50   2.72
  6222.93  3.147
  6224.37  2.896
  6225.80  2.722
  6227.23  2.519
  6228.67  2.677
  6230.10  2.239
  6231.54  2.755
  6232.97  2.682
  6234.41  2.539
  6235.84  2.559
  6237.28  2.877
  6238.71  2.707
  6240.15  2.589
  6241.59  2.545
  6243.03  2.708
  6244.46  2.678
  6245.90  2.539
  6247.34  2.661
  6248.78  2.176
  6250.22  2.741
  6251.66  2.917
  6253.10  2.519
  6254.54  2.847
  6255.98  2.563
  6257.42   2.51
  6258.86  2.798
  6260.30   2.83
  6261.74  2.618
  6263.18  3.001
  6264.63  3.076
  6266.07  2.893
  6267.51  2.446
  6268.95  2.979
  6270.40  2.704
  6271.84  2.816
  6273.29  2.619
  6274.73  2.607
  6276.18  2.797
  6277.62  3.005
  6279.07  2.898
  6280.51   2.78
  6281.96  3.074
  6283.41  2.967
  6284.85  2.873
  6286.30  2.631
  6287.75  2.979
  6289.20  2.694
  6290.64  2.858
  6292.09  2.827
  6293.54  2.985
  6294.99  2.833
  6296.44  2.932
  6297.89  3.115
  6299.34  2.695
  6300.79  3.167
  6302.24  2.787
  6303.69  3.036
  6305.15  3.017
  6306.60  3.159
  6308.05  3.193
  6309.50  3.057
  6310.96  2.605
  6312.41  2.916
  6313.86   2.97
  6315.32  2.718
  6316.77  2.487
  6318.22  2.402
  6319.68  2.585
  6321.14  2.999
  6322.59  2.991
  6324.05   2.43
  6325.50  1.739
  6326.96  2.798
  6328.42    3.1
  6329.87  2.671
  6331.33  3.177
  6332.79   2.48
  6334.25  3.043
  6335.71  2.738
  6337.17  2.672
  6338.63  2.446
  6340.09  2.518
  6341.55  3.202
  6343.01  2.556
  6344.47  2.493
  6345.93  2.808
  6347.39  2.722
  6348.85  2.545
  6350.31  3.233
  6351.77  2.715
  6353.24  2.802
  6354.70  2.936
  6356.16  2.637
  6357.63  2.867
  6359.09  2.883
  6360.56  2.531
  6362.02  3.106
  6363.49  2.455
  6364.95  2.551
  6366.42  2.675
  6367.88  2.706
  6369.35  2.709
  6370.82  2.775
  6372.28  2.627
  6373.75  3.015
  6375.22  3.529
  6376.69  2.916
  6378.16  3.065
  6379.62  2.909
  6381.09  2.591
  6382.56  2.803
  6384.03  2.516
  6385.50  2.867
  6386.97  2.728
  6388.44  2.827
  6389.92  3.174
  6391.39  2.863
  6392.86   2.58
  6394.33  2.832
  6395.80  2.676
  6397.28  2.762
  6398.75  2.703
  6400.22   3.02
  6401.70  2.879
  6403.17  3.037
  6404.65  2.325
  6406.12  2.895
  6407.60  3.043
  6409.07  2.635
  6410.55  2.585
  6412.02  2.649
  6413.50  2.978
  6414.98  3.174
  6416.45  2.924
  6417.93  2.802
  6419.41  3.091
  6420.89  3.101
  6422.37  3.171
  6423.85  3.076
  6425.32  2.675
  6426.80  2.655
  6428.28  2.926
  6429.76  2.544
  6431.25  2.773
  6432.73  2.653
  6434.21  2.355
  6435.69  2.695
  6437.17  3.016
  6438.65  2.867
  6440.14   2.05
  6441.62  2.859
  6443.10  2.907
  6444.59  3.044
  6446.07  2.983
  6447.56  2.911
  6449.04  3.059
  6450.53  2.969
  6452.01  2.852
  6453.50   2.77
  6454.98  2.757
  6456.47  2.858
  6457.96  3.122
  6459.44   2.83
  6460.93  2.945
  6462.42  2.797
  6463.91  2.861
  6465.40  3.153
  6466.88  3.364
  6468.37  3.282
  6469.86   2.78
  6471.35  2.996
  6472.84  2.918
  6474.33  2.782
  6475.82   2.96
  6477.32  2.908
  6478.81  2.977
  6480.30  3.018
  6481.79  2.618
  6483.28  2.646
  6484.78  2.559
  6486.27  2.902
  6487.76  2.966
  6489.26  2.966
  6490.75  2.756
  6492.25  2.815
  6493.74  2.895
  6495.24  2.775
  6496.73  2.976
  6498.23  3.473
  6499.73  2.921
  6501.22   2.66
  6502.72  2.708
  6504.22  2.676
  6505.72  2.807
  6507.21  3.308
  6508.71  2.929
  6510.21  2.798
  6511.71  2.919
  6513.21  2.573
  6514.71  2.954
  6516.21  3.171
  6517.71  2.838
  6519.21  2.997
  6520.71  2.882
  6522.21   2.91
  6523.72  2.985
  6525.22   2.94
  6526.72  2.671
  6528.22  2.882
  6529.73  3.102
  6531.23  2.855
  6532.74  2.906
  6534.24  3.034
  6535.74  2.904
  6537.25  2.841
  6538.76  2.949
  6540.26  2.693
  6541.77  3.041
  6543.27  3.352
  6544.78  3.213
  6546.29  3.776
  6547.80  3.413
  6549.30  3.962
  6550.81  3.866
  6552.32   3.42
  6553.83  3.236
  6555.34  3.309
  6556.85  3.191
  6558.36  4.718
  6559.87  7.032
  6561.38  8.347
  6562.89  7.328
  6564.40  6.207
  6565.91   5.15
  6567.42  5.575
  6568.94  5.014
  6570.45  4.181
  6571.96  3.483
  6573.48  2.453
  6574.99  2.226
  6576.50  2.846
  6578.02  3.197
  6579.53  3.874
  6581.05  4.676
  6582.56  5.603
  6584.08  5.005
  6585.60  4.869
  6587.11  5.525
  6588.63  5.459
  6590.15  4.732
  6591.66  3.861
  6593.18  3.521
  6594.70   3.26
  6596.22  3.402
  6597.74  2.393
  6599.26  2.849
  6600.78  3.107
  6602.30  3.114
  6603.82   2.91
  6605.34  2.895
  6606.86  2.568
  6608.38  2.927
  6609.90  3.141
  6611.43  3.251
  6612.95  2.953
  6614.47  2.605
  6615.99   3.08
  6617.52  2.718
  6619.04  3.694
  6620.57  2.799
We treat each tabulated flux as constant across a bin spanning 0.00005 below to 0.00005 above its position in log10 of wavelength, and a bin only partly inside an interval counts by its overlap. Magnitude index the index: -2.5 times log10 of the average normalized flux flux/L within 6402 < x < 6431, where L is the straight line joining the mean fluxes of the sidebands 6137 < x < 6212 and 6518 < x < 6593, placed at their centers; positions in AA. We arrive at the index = 0.22 mag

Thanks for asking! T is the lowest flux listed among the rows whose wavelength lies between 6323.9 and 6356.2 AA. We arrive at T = 1.739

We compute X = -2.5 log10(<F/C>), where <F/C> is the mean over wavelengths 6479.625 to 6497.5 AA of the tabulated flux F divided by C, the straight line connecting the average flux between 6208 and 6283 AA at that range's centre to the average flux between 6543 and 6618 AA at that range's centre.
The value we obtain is 0.27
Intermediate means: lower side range 2.72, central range 2.82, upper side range 3.94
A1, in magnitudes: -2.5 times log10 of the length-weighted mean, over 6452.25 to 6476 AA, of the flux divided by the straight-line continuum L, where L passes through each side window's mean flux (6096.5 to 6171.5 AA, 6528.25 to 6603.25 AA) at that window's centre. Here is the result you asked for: 0.241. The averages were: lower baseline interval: 2.8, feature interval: 2.95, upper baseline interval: 3.95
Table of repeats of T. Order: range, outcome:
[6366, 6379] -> 2.627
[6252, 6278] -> 2.446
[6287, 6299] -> 2.694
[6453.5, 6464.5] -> 2.757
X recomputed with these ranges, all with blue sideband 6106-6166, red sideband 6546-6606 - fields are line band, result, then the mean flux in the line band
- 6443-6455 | 0.279 mag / 2.93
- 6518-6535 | 0.348 mag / 2.92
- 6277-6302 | 0.139 mag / 2.9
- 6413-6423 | 0.213 mag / 3.03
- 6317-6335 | 0.254 mag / 2.69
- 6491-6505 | 0.343 mag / 2.87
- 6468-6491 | 0.326 mag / 2.87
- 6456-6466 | 0.287 mag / 2.94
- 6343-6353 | 0.257 mag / 2.74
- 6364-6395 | 0.257 mag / 2.82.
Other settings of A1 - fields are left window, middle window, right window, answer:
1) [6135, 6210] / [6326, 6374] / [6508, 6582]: 0.156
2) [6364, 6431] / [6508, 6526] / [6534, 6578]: 0.271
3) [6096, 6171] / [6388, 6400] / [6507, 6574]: 0.191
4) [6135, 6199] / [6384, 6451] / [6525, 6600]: 0.232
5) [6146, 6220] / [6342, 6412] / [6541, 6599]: 0.244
